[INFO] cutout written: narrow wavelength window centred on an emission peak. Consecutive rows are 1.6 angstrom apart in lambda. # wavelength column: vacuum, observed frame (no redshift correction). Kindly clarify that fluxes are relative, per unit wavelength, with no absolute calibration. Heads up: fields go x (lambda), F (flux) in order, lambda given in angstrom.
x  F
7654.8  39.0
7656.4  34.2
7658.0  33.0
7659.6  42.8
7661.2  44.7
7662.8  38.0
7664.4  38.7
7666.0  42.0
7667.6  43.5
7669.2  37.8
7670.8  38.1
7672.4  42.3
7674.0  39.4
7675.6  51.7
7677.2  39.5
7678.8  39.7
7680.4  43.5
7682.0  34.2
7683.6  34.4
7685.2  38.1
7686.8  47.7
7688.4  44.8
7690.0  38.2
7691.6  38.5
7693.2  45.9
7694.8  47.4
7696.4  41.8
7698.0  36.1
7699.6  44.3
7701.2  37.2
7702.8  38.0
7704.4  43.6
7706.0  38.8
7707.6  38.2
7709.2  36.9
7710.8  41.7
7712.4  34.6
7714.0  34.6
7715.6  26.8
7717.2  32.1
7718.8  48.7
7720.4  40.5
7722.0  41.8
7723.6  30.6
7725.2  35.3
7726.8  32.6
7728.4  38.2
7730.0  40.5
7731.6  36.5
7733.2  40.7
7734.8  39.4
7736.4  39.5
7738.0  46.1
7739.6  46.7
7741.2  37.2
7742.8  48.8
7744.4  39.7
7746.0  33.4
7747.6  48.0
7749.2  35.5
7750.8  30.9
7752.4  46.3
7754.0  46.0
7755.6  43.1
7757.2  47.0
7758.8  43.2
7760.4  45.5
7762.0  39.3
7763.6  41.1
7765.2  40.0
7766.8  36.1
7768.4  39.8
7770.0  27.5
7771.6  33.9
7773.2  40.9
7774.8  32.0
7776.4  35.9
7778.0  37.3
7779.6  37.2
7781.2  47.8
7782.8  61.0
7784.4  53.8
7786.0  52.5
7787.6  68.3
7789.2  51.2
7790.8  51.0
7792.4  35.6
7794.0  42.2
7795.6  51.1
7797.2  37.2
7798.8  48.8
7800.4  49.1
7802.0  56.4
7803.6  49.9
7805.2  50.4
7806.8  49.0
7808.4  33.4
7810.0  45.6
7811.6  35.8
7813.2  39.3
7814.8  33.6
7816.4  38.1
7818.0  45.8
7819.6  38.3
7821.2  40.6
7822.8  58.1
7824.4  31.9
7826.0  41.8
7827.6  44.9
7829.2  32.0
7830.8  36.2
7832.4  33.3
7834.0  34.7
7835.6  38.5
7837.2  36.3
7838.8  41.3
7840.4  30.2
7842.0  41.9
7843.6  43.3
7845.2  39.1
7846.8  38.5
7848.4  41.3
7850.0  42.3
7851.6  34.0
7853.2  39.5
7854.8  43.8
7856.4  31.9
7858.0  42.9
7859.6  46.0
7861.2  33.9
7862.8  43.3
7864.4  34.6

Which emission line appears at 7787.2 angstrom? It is [S II] 6716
